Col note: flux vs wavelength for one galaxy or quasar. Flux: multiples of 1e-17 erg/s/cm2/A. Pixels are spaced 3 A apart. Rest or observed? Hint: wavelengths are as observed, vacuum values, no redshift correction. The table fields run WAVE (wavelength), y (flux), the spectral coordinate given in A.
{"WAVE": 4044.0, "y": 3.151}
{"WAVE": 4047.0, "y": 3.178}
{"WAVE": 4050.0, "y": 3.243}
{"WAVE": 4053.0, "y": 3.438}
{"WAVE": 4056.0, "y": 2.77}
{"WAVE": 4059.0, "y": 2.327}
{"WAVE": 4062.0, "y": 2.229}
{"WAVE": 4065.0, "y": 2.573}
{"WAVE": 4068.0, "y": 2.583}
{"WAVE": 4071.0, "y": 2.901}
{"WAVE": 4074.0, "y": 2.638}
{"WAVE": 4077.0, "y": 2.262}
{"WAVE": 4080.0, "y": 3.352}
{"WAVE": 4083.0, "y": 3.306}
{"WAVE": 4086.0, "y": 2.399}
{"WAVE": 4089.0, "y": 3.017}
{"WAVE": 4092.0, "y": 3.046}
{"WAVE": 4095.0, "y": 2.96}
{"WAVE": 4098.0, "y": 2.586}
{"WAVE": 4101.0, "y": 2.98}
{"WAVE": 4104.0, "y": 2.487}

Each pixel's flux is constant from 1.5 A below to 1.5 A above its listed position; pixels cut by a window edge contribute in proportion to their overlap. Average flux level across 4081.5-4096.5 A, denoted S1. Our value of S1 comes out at 2.95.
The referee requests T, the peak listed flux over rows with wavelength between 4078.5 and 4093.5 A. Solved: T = 3.352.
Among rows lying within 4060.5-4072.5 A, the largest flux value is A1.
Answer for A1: 2.901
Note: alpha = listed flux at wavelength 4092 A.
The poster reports 3.046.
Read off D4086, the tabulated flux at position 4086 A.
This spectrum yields 2.399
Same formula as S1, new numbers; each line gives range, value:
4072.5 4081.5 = 2.75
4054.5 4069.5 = 2.5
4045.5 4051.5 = 3.21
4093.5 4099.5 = 2.77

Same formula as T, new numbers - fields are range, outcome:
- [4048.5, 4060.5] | 3.438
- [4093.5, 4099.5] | 2.96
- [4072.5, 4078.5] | 2.638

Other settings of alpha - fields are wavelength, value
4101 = 2.98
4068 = 2.583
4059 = 2.327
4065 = 2.573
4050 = 3.243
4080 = 3.352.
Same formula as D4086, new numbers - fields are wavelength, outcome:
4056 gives 2.77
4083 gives 3.306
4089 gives 3.017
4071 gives 2.901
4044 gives 3.151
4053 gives 3.438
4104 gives 2.487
